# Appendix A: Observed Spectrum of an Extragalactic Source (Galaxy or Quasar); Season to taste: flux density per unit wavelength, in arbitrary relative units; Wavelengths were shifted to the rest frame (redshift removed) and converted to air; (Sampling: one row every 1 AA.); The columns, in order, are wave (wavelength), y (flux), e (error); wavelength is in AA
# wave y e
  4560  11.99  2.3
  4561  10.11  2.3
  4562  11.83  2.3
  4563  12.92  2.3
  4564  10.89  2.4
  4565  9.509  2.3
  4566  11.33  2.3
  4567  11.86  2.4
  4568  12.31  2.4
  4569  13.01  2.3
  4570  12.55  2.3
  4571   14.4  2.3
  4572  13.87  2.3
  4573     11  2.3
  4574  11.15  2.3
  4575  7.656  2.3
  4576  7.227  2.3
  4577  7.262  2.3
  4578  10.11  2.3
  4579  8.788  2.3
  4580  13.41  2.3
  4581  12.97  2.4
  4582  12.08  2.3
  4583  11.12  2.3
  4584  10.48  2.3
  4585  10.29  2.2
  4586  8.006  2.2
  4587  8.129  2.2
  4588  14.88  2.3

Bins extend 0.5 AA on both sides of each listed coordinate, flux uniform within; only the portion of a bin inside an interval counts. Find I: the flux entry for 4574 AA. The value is 11.15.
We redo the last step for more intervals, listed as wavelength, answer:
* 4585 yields 10.29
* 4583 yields 11.12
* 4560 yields 11.99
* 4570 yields 12.55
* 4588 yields 14.88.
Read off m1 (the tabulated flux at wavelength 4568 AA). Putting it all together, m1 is 12.31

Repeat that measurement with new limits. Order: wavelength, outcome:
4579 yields 8.788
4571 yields 14.4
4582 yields 12.08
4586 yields 8.006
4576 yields 7.227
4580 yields 13.41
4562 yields 11.83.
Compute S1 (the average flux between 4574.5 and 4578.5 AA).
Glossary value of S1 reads 8.06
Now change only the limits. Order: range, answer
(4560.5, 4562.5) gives 11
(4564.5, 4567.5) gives 10.9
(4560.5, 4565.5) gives 11.1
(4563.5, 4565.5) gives 10.2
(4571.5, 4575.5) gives 10.9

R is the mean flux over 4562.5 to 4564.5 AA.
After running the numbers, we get 11.9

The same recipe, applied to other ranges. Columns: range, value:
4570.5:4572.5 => 14.1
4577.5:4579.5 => 9.45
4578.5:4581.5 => 11.7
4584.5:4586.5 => 9.15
